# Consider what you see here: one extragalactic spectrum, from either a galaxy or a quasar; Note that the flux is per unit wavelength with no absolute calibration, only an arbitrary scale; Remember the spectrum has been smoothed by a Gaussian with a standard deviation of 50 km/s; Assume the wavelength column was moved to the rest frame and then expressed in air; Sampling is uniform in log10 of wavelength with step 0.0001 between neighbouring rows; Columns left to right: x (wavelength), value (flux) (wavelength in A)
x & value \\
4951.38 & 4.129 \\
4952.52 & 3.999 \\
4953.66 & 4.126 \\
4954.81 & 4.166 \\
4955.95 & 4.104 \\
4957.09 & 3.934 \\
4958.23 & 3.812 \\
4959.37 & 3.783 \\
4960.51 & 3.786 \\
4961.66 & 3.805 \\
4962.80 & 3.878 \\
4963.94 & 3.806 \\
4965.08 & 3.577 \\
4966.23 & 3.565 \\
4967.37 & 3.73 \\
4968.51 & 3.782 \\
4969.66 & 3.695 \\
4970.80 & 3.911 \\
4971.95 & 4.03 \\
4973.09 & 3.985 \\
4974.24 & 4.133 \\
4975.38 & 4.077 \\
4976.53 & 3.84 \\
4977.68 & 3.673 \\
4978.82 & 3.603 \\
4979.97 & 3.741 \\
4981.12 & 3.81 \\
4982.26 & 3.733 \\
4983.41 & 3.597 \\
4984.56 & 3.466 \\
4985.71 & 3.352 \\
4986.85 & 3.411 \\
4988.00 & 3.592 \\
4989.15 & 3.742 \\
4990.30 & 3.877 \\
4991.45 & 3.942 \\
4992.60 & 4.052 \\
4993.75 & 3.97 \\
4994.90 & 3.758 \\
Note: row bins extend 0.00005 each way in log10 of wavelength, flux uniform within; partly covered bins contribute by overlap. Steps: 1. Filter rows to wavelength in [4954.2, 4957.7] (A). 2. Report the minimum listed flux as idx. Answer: 3.934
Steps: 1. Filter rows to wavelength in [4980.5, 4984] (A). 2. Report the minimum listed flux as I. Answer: 3.597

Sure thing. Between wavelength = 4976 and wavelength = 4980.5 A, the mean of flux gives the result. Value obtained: 3.71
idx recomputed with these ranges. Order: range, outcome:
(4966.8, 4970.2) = 3.695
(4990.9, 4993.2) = 3.942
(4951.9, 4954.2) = 3.999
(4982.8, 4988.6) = 3.352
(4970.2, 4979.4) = 3.603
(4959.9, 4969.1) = 3.565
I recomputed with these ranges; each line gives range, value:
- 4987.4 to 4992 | 3.592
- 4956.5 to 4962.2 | 3.783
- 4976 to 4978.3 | 3.673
